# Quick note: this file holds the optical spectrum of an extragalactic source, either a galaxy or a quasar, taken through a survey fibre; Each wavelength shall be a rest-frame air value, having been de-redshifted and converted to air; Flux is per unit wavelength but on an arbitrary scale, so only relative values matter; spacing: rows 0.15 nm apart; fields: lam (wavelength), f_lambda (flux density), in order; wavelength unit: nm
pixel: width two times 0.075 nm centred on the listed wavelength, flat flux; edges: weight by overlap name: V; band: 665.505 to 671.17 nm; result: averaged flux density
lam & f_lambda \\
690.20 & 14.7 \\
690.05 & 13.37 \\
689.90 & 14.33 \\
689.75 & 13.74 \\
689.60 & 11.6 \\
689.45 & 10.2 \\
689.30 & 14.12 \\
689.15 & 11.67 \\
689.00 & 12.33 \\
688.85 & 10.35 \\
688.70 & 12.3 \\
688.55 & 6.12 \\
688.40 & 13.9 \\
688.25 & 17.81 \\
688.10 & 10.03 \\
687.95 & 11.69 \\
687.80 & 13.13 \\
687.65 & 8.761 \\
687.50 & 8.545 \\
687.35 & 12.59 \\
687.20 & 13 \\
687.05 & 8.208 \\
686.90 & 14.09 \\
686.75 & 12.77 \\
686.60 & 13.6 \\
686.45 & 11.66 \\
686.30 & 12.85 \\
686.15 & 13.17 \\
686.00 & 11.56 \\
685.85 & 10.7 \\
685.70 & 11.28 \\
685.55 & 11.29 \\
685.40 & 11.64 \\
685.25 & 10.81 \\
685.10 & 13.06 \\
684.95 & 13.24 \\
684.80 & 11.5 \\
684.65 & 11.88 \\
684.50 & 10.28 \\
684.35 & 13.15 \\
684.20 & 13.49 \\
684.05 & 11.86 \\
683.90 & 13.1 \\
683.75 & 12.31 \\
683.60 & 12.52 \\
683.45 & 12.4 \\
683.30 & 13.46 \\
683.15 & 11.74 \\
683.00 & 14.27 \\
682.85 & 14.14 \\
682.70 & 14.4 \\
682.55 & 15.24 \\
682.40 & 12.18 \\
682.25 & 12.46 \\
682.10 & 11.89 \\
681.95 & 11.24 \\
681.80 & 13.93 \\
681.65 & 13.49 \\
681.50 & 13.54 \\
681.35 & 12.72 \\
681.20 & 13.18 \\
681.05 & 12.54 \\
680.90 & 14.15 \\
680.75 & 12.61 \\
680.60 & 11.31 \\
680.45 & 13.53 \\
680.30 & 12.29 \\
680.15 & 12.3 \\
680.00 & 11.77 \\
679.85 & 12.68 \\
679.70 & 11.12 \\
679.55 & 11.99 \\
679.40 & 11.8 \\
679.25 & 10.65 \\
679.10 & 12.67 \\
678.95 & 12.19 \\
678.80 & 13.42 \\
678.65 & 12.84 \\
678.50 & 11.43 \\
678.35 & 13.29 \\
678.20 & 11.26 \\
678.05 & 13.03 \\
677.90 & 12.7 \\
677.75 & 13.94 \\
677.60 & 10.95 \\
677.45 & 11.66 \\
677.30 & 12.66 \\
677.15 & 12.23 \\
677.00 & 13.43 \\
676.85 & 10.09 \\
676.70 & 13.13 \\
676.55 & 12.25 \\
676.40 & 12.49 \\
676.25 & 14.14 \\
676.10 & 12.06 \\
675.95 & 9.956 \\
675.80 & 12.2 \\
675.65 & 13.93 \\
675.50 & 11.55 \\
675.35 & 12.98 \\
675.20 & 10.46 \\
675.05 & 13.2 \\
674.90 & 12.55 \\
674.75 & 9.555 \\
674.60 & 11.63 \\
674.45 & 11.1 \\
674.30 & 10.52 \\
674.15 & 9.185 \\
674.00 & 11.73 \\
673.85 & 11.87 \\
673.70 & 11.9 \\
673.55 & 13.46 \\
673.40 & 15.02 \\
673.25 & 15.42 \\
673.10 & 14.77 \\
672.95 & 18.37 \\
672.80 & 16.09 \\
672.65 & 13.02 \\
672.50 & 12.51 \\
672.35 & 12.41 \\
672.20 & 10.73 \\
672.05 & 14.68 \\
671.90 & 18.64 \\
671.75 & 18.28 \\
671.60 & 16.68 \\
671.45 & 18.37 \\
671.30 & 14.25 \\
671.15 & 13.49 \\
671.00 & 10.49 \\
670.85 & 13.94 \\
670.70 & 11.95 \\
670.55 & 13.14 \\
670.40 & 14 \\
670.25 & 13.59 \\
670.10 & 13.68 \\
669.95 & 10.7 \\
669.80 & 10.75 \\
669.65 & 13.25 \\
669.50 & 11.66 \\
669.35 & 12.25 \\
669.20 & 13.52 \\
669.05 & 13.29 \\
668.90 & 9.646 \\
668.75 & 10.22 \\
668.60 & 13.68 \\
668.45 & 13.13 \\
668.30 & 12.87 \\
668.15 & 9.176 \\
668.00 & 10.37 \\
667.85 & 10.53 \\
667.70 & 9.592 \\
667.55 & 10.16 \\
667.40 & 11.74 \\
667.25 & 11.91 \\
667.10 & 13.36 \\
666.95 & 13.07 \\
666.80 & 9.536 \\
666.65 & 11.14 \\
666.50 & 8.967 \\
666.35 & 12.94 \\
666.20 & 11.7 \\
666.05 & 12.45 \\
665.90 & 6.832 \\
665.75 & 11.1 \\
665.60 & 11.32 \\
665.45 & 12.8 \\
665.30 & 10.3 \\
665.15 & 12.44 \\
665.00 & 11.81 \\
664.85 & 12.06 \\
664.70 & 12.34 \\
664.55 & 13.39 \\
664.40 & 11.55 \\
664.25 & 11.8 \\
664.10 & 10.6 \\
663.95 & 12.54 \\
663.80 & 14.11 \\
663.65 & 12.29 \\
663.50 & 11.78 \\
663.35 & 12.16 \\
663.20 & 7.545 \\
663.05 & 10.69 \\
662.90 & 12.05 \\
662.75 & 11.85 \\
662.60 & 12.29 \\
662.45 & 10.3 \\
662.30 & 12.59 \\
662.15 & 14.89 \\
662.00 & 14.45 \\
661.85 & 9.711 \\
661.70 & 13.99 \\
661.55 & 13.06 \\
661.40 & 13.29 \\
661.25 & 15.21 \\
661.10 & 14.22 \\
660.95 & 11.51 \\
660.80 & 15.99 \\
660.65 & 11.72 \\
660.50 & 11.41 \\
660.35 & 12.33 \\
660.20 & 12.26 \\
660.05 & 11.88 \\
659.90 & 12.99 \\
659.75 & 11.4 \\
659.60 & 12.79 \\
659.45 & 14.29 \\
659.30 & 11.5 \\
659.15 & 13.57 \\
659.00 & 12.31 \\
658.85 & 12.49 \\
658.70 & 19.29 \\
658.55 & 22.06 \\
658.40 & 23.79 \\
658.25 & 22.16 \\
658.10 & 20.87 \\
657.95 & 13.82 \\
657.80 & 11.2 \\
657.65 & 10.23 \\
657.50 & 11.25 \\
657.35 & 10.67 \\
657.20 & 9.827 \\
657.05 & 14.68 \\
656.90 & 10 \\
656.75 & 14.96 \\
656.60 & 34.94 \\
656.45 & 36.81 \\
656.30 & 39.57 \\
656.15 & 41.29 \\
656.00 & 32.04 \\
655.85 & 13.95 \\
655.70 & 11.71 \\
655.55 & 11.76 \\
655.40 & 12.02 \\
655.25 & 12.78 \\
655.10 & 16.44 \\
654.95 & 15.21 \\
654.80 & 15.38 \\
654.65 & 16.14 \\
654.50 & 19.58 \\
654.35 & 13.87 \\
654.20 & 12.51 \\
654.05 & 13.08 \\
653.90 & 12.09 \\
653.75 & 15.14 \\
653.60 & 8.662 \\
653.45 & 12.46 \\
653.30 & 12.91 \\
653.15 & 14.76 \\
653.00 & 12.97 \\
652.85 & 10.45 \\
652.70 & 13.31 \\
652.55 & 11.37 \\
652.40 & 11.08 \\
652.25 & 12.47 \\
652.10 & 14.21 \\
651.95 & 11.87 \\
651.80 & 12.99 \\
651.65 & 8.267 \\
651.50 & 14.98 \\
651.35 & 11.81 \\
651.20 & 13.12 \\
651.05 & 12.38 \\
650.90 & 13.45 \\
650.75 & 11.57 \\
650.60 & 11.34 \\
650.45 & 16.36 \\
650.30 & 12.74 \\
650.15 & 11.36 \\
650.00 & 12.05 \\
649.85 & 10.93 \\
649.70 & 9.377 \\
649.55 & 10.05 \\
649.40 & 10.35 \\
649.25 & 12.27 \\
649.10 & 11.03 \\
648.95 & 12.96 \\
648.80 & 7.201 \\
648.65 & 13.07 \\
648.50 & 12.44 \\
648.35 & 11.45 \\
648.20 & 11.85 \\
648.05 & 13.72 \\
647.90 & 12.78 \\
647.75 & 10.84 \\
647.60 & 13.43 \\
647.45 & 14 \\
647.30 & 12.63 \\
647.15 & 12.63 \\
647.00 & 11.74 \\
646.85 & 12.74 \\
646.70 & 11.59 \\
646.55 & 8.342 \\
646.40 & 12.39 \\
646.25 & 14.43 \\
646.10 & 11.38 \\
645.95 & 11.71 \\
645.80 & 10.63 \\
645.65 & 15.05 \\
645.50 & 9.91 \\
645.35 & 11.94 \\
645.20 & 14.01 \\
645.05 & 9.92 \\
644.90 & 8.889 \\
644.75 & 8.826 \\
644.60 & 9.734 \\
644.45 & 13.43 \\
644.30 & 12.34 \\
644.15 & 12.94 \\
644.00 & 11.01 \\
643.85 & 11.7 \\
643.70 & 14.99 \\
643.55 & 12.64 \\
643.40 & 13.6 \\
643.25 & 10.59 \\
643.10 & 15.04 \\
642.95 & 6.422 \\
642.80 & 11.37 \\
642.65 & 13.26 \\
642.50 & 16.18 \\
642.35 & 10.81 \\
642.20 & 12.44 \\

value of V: 11.7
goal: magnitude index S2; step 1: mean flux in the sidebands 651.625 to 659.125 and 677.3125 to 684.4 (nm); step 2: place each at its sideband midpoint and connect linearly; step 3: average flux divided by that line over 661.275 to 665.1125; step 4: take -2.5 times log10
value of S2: 0.23 mag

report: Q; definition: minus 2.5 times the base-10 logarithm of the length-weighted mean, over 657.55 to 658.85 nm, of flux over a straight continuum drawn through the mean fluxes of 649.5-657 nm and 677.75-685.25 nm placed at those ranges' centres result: -0.18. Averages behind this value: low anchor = 15.2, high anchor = 12.6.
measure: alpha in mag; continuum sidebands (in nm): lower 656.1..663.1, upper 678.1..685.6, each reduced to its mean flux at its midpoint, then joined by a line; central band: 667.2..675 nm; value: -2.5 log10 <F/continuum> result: 0.10 mag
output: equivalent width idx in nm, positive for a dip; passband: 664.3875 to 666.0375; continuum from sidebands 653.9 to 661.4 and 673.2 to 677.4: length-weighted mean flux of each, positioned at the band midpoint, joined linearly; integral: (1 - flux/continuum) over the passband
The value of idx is 0.35 nm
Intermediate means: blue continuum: 16.3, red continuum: 12.1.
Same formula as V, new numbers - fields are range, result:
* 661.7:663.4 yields 11.8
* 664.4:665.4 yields 12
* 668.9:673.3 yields 13.8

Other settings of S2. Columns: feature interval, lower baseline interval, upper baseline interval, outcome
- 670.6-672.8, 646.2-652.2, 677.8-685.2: -0.15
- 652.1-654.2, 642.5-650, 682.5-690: -0.05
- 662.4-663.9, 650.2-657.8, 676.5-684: 0.23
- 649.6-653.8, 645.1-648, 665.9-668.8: -0.03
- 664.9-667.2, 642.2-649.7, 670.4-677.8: 0.12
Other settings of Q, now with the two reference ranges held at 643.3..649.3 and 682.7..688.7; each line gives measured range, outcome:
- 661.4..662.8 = -0.053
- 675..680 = -0.014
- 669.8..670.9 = -0.067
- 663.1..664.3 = 0.041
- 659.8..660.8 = -0.032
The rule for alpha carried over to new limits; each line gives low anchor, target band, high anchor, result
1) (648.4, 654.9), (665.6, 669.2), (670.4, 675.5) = 0.17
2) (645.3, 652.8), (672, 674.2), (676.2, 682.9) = -0.08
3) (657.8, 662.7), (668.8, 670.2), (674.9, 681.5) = 0.10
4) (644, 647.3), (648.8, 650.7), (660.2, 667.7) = 0.02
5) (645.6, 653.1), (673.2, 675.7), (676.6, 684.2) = 0.04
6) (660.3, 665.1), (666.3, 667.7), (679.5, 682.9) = 0.11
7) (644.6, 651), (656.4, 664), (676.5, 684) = -0.17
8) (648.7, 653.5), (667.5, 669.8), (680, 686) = 0.07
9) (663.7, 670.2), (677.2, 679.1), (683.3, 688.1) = -0.06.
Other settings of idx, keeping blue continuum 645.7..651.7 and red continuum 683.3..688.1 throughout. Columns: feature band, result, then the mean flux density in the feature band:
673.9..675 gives 0.09 nm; 11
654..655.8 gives -0.34 nm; 14.2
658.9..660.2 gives -0.07 nm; 12.6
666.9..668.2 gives 0.09 nm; 11.1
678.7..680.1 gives -0.01 nm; 12.1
